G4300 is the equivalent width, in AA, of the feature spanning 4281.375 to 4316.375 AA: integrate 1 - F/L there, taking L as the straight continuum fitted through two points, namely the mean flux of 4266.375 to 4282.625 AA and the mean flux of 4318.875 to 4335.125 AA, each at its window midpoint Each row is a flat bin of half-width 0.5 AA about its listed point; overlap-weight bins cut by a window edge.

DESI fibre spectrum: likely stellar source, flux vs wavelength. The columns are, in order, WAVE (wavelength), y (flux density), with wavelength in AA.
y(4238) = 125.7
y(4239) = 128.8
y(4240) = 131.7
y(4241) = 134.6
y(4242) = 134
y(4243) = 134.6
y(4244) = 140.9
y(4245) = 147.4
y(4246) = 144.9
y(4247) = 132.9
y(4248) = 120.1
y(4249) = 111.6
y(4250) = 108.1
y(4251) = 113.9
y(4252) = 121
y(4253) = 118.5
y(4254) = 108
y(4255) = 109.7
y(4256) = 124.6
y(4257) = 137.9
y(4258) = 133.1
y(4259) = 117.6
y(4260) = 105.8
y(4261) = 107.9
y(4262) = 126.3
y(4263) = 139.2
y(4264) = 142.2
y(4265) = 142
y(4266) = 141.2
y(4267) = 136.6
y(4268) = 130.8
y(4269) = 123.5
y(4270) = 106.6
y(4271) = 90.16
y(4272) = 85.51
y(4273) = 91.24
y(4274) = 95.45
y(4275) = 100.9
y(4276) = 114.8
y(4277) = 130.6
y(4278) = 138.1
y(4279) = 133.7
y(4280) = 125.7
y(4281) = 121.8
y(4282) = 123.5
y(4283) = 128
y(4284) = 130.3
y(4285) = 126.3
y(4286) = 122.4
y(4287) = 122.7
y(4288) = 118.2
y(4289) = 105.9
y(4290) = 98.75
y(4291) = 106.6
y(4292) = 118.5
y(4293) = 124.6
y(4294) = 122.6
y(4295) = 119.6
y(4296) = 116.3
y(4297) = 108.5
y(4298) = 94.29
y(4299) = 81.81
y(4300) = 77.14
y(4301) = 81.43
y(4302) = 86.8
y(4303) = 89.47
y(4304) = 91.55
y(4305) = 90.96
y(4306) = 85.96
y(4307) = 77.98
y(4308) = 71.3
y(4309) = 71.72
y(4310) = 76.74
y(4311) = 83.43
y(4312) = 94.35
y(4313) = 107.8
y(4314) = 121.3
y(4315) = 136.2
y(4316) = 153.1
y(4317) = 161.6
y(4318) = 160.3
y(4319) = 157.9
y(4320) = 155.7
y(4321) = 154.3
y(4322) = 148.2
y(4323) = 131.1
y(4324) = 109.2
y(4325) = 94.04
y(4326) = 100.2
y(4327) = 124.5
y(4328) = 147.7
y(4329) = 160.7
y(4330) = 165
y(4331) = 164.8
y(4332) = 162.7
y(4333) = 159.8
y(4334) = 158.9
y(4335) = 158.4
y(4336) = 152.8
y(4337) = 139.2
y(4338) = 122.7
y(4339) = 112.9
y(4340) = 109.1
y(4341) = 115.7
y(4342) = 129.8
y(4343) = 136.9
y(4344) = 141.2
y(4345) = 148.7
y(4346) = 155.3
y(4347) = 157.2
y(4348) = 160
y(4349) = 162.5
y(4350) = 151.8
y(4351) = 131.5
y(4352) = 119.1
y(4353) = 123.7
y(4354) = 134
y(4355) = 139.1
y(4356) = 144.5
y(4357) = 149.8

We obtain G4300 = 6.4 AA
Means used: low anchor 116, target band 105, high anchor 144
